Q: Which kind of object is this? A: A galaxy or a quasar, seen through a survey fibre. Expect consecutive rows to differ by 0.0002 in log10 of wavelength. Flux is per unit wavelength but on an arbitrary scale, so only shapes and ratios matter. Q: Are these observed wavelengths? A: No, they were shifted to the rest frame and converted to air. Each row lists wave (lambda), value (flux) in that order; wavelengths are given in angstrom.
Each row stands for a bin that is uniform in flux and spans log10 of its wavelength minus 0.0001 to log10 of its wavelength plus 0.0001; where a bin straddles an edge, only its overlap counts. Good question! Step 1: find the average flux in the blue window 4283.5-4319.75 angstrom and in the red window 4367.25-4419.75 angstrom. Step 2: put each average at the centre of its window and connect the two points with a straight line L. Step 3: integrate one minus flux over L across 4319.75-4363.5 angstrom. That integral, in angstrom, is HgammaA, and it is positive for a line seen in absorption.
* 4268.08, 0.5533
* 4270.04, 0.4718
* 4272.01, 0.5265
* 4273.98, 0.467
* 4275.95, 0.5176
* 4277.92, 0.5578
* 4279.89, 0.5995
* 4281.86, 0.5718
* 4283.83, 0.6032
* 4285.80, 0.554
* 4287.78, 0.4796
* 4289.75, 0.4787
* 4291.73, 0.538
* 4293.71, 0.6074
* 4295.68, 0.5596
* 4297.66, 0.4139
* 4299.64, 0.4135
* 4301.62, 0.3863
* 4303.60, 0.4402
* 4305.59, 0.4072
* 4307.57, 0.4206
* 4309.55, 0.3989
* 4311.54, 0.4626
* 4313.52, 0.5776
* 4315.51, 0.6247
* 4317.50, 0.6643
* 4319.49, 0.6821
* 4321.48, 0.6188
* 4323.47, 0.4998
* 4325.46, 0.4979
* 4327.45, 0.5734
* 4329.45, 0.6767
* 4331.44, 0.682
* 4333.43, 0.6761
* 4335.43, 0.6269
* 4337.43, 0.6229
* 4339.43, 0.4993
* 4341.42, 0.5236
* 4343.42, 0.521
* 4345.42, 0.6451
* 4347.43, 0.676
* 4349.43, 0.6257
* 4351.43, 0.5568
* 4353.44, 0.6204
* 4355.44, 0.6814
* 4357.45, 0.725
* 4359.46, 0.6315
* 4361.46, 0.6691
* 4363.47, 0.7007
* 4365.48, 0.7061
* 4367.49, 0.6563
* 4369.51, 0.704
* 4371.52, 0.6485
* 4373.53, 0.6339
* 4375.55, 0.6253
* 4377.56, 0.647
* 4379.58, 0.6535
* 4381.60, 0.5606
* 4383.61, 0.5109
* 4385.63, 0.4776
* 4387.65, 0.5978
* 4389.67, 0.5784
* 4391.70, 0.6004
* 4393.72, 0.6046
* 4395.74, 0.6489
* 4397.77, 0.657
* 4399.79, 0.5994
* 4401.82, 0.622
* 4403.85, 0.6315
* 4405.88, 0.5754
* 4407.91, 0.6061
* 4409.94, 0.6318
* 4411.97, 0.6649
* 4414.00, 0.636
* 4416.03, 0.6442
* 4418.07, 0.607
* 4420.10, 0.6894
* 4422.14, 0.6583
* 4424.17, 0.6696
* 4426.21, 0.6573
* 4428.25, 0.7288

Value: -4.8 angstrom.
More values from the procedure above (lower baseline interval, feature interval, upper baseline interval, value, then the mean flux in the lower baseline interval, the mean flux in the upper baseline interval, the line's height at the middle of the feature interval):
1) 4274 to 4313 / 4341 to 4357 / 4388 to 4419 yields -1.6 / 0.496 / 0.62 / 0.558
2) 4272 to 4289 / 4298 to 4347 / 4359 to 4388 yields 2.9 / 0.542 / 0.629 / 0.581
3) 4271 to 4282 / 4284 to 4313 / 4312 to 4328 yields 4.5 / 0.537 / 0.589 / 0.563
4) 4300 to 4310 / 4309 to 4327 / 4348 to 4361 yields -3.5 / 0.412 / 0.643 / 0.472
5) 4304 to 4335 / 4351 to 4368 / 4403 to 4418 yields -2.1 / 0.563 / 0.626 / 0.591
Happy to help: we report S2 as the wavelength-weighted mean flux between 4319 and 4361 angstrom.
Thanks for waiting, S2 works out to 0.613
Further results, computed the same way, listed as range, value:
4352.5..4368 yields 0.675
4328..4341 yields 0.624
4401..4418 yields 0.625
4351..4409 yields 0.626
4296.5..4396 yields 0.586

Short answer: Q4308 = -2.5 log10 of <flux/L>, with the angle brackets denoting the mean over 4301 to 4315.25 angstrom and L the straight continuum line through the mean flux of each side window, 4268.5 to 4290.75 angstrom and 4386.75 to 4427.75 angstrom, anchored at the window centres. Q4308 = 0.22 mag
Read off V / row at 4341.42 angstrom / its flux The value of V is 0.5236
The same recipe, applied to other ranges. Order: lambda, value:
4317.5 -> 0.6643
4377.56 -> 0.647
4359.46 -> 0.6315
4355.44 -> 0.6814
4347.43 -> 0.676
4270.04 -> 0.4718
